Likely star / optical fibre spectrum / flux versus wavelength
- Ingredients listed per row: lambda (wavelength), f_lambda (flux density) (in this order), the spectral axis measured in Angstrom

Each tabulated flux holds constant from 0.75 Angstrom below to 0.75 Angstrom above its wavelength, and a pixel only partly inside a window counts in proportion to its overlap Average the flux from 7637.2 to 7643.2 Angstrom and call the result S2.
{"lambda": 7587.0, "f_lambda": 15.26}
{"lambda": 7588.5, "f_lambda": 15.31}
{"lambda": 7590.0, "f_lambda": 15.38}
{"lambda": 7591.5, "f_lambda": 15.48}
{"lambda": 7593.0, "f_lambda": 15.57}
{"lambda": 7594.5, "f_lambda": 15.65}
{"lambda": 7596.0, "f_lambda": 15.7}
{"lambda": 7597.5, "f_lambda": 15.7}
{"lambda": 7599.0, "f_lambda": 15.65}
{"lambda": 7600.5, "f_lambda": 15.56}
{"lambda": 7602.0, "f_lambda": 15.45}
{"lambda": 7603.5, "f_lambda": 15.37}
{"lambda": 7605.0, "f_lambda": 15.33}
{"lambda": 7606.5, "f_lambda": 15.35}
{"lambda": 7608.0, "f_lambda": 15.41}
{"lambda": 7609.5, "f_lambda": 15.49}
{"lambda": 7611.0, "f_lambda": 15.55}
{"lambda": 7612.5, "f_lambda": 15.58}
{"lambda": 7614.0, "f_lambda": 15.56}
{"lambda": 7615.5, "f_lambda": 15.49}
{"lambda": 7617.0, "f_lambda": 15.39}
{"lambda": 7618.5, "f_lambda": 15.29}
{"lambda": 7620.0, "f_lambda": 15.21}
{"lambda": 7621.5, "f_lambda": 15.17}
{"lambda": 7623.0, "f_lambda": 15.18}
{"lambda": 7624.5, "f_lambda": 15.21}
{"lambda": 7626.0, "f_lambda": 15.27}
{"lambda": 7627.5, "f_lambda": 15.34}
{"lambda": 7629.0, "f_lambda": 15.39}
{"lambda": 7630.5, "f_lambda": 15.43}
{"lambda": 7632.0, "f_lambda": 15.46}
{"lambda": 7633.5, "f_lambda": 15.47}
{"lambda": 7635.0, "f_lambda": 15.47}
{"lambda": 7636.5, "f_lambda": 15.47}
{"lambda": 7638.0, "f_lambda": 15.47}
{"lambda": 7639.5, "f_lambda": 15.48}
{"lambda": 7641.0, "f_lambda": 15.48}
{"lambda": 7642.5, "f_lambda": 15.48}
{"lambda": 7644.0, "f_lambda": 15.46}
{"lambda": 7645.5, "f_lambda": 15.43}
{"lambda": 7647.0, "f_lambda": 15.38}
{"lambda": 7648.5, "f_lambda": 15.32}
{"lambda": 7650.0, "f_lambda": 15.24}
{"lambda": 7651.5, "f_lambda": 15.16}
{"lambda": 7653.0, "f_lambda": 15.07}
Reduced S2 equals 15.5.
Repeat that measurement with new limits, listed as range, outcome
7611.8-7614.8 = 15.6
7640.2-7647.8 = 15.4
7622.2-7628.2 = 15.2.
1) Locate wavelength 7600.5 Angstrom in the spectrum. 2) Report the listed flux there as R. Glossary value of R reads 15.56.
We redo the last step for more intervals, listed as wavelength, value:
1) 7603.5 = 15.37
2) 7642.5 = 15.48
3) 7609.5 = 15.49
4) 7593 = 15.57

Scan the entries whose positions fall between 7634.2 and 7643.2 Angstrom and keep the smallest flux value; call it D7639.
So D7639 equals 15.47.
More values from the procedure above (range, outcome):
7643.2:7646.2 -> 15.43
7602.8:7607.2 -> 15.33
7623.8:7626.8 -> 15.21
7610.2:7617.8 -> 15.39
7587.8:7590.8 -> 15.31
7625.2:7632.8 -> 15.27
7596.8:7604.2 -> 15.37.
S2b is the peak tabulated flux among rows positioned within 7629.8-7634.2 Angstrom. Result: 15.47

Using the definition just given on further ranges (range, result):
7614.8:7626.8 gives 15.49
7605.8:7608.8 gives 15.41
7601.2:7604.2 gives 15.45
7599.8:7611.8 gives 15.56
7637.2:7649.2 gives 15.48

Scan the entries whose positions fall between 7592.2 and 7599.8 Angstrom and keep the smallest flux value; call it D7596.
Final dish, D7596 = 15.57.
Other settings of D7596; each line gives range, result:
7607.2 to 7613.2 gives 15.41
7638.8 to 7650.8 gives 15.24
